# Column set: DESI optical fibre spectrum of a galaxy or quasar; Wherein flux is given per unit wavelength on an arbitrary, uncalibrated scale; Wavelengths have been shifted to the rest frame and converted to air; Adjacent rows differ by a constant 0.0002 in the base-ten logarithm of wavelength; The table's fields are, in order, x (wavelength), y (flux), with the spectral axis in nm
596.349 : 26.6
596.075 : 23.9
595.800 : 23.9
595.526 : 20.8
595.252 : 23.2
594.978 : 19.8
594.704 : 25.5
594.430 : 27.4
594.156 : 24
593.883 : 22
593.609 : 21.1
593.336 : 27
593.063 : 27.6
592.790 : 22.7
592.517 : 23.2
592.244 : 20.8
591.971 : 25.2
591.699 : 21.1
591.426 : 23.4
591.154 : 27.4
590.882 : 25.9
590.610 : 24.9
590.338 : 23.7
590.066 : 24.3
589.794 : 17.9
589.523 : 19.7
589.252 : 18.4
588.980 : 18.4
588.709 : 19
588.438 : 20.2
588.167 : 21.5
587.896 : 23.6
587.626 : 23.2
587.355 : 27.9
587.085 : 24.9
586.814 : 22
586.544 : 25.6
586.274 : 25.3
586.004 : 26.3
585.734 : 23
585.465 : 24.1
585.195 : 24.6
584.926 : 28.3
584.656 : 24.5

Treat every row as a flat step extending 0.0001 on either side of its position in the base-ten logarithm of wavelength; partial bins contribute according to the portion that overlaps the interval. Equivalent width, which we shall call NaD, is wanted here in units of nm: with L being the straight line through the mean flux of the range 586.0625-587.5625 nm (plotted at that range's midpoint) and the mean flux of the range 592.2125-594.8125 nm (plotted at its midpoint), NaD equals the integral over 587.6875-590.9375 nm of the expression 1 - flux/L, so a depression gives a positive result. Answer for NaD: 0.44 nm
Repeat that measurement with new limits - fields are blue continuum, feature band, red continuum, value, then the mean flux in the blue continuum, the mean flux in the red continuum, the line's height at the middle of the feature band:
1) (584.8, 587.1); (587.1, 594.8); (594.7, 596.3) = 0.21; 24.9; 22.8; 23.8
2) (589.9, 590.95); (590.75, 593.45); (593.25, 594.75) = 0.00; 24.4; 24.4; 24.4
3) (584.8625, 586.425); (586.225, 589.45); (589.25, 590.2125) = 0.04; 25.1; 20.4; 22.6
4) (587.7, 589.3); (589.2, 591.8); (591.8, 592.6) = -0.12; 20.4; 23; 21.8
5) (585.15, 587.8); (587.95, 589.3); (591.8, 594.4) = 0.25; 24.7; 23.8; 24.4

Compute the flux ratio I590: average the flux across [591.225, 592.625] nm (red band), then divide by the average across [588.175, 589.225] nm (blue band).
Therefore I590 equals 1.18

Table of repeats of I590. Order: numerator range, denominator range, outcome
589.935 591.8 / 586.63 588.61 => 1.05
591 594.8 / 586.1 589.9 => 1.10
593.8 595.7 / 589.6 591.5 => 0.98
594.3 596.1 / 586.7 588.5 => 1.00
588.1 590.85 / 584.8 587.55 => 0.83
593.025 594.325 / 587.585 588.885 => 1.14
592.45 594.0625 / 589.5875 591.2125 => 1.01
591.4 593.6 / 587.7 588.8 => 1.12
